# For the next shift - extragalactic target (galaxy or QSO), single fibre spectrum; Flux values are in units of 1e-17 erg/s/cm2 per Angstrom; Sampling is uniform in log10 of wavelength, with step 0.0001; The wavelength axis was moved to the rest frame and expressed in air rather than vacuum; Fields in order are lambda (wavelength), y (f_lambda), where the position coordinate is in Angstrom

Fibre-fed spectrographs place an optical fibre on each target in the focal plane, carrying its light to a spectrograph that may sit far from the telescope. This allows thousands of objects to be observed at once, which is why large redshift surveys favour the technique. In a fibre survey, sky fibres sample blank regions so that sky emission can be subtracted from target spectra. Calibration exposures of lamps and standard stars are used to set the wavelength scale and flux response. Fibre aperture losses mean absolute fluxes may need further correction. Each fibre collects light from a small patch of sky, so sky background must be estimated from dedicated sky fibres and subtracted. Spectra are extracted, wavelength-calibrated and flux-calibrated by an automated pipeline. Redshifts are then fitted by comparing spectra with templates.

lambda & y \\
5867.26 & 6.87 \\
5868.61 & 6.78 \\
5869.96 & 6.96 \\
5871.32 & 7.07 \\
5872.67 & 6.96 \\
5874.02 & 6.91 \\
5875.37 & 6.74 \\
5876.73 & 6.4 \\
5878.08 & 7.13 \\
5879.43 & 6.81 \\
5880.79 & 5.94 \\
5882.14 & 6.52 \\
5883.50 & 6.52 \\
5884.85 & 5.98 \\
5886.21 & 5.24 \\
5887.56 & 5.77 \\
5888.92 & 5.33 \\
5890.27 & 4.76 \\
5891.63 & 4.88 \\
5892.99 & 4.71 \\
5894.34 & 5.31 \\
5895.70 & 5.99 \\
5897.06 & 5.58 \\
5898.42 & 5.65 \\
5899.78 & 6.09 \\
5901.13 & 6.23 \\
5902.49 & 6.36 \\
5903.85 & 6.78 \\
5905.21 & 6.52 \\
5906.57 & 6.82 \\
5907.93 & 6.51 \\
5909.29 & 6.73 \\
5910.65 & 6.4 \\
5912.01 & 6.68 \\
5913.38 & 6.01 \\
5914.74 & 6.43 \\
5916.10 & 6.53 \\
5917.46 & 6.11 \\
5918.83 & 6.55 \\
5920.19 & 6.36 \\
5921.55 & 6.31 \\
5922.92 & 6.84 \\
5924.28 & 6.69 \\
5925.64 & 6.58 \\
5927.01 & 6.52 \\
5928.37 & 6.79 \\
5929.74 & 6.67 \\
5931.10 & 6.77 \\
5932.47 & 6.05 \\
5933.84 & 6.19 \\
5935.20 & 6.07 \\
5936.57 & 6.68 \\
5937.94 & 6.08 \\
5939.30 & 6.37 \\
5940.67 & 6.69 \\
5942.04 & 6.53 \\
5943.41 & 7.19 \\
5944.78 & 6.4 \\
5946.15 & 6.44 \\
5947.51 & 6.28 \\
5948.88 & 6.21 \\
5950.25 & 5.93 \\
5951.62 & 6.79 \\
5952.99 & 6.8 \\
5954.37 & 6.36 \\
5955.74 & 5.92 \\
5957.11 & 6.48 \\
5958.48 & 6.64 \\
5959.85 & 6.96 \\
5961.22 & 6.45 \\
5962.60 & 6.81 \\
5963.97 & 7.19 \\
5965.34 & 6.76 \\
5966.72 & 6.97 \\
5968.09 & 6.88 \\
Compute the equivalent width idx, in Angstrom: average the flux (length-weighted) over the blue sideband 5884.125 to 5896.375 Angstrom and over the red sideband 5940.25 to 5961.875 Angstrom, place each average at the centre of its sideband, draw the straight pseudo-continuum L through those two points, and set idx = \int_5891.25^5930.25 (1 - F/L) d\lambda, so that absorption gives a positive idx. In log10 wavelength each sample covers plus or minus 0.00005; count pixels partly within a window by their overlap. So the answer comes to -3.7 Angstrom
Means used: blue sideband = 5.34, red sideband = 6.5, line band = 6.27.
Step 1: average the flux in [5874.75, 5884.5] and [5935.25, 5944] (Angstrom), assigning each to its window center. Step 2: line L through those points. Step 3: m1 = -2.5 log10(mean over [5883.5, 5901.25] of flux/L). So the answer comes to 0.19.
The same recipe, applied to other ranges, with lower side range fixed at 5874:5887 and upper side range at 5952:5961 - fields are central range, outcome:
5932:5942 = 0.03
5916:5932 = -0.01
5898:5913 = 0.00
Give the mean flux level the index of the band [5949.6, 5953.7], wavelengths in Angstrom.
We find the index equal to 6.5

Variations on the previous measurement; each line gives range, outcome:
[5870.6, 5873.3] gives 7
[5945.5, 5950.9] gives 6.23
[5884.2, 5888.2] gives 5.66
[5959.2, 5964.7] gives 6.85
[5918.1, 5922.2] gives 6.4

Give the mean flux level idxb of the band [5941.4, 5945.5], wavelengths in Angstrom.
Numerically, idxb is 6.7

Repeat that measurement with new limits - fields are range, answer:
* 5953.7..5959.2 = 6.36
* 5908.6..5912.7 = 6.59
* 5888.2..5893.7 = 4.93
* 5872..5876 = 6.88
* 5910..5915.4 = 6.37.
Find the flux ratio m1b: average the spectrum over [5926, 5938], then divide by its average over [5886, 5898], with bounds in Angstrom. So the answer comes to 1.22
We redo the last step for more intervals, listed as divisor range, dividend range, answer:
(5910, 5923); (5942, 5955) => 1.01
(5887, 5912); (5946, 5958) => 1.07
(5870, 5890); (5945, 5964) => 1.02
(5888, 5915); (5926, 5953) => 1.08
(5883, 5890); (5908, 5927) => 1.14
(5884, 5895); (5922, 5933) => 1.25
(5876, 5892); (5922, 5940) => 1.09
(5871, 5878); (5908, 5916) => 0.95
